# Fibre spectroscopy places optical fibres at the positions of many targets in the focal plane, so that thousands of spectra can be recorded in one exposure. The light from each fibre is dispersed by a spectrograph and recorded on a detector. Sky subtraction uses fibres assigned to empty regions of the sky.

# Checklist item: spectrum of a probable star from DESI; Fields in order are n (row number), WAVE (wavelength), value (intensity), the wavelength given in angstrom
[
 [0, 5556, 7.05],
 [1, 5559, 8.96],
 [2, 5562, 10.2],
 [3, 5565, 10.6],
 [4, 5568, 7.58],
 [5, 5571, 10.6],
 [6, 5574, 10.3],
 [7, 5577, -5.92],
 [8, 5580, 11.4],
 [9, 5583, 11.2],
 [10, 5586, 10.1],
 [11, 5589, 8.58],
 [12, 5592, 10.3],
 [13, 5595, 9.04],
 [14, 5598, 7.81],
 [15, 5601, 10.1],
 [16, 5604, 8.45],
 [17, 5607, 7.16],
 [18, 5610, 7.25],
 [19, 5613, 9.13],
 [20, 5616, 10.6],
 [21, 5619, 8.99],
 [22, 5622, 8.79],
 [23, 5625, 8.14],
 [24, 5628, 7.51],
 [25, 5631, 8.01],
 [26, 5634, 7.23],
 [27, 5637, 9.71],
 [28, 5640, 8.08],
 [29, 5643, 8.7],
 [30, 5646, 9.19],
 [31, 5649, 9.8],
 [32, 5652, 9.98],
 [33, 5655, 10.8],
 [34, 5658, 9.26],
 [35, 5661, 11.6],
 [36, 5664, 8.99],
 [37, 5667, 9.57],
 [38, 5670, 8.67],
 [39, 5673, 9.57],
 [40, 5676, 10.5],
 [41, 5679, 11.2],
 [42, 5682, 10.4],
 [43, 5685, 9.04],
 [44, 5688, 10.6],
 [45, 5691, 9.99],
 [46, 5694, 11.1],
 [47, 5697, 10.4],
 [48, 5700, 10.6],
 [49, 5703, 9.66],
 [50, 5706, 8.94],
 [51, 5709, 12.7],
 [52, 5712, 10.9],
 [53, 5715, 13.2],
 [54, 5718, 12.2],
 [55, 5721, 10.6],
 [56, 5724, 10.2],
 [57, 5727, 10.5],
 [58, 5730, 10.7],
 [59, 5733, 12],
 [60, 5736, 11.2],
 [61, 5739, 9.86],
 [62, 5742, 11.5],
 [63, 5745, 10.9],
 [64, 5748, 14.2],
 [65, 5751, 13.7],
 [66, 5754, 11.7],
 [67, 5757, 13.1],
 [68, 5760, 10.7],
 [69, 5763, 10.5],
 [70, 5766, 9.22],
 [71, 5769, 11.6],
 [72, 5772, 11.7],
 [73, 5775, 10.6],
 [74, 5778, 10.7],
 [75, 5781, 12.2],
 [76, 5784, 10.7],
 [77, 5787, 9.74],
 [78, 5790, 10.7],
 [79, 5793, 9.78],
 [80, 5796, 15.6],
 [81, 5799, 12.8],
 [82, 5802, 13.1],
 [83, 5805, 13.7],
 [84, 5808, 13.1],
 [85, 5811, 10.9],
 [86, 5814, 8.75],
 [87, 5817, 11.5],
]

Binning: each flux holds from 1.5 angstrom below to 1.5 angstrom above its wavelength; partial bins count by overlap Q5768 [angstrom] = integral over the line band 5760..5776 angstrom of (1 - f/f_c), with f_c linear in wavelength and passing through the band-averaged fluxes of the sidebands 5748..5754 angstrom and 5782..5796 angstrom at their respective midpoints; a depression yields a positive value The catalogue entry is 2.0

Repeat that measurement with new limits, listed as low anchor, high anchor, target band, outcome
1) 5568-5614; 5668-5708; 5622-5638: 1.60 angstrom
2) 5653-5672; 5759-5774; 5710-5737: -2.48 angstrom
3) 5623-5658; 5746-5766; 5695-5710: 0.23 angstrom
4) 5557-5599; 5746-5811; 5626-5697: 2.99 angstrom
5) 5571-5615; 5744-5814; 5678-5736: -2.16 angstrom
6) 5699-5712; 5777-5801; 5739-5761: -2.07 angstrom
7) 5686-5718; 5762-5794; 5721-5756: -2.31 angstrom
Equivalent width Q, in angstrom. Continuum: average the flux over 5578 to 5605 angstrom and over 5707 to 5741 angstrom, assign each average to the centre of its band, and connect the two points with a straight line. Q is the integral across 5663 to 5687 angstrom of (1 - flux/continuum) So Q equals 1.8 angstrom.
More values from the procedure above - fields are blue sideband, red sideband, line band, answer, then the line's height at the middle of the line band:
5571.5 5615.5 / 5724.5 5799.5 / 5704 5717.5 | -1.23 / 10.5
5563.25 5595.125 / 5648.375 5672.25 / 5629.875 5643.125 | 1.58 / 9.44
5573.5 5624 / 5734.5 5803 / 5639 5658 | -0.26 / 9.31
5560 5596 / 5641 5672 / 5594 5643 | 3.51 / 9.16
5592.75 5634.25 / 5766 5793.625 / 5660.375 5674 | -0.46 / 9.25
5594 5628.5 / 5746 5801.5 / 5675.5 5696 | -0.83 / 10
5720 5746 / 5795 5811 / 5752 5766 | 0.49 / 11.8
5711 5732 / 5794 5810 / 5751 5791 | 4.62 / 12.6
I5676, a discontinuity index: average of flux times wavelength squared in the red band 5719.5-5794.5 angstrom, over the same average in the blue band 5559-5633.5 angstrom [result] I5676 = 1.4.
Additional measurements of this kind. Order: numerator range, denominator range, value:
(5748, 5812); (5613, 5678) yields 1.34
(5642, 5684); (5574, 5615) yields 1.24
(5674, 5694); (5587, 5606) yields 1.18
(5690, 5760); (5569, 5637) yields 1.40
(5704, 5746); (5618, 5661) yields 1.27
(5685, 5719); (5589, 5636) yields 1.30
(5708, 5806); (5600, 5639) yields 1.43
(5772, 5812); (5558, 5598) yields 1.47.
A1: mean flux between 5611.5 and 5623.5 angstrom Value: 9.38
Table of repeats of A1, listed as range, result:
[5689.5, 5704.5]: 10.3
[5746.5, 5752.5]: 13.9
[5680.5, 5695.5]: 10.2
